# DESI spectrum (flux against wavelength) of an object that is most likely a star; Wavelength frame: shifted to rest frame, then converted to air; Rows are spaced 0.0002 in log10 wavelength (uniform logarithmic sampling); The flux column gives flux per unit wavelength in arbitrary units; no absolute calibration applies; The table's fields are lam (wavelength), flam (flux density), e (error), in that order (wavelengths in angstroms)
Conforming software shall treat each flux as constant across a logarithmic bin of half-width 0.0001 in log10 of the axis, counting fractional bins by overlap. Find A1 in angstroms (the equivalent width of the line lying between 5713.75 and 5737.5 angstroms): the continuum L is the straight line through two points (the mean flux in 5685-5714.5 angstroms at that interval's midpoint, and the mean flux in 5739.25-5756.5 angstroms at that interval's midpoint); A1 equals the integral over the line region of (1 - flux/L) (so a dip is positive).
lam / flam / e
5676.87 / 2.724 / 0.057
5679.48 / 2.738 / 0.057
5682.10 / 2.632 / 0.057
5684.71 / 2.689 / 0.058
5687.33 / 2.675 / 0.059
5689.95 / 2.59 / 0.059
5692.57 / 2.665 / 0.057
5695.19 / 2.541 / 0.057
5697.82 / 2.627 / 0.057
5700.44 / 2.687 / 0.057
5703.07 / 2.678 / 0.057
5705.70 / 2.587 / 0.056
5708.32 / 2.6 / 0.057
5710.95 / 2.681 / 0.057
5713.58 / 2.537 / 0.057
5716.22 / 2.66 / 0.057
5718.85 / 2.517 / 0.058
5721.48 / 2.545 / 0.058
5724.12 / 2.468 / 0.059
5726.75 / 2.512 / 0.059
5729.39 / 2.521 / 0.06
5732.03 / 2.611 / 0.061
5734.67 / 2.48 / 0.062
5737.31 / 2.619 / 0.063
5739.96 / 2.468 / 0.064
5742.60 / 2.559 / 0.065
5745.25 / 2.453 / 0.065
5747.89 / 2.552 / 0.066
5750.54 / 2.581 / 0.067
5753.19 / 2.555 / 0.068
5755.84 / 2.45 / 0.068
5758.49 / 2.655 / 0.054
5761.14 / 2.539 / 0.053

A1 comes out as 0.24 angstroms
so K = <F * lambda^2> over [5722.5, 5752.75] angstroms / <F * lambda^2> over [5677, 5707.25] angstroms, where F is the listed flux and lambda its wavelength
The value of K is 0.97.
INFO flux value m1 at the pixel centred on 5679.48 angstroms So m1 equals 2.738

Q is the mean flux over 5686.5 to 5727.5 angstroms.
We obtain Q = 2.6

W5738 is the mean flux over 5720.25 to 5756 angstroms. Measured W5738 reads 2.53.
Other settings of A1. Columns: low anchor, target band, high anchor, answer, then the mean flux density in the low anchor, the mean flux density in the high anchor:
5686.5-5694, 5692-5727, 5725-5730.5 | -0.25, 2.64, 2.51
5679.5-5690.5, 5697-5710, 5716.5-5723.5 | -0.19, 2.66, 2.54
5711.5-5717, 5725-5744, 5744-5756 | 0.16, 2.6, 2.53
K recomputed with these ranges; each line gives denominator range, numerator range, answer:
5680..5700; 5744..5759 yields 0.98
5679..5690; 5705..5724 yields 0.98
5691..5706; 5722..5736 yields 0.97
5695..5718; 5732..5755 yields 0.98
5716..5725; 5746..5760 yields 1.02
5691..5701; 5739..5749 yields 0.97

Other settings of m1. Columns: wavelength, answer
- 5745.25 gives 2.453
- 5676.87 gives 2.724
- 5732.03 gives 2.611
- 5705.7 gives 2.587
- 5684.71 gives 2.689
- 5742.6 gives 2.559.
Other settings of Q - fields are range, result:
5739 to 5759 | 2.53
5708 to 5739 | 2.56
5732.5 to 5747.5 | 2.52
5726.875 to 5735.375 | 2.54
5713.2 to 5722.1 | 2.57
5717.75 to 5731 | 2.52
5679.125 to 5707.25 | 2.64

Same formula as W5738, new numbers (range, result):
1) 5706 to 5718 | 2.61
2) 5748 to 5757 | 2.53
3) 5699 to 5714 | 2.63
